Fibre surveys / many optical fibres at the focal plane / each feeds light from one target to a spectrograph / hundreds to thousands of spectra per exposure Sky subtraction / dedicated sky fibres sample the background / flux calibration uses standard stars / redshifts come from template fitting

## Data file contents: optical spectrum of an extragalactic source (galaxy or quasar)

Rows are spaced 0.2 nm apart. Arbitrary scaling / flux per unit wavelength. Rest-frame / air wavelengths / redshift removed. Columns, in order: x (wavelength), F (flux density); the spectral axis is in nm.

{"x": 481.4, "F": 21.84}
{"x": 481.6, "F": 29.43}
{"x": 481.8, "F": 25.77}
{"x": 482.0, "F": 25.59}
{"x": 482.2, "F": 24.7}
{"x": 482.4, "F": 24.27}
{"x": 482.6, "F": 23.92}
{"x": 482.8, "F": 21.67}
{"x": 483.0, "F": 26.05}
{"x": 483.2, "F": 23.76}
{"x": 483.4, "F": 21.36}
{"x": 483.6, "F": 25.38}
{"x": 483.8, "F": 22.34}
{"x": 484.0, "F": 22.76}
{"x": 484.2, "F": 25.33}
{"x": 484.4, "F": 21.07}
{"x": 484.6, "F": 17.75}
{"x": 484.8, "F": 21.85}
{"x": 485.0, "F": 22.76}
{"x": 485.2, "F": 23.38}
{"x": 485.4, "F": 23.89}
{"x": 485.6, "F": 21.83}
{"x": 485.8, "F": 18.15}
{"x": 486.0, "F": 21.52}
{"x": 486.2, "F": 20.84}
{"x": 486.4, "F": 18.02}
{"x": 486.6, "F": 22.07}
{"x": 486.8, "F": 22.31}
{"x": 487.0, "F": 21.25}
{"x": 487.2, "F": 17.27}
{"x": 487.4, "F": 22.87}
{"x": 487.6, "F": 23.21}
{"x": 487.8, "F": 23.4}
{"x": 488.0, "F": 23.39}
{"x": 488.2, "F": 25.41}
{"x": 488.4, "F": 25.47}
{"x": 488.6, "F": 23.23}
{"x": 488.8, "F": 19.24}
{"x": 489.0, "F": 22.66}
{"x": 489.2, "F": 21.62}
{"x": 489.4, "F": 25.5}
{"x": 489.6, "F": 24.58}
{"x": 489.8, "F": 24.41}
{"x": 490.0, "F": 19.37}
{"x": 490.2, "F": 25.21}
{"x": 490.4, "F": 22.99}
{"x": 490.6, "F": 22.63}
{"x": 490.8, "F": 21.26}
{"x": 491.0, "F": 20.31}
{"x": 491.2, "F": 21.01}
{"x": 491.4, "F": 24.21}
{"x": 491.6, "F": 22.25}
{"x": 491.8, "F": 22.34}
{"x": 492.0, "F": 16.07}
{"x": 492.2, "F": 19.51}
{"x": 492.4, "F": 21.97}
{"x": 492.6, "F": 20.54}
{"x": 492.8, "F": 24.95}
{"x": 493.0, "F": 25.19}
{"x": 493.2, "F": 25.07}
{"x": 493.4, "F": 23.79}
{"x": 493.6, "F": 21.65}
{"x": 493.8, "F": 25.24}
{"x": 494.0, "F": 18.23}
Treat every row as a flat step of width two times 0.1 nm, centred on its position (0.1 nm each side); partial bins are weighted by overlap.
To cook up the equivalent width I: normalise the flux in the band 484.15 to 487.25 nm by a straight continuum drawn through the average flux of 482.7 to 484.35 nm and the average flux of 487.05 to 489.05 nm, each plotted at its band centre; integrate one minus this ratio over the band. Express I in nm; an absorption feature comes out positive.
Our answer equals 0.25 nm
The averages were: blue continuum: 23.5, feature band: 21.2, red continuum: 22.6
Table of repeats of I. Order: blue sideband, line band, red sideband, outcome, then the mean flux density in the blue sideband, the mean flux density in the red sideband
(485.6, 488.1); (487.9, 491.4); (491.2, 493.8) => -0.18 nm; 21.2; 22.4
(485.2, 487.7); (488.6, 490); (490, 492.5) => -0.09 nm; 21.2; 21.6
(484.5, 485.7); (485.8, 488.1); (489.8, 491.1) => 0.07 nm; 21.9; 22.2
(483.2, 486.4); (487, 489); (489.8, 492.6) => -0.07 nm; 21.9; 21.5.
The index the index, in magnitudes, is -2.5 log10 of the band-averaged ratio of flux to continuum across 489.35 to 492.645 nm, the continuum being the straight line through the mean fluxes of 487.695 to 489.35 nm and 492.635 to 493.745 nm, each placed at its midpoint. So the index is 0.08 mag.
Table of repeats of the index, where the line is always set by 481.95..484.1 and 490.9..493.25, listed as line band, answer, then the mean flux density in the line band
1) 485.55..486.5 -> 0.16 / 20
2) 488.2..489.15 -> -0.01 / 22.9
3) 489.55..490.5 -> -0.04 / 23.2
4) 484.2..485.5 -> 0.06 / 22.1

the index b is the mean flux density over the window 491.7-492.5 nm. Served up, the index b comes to 20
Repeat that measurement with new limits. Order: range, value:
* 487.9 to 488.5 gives 24.8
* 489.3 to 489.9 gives 24.8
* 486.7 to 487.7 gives 21.4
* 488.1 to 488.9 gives 23.3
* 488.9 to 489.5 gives 23.3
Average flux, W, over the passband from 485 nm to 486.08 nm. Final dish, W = 21.9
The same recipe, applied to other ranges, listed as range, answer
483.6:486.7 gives 21.7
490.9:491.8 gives 22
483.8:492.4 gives 22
